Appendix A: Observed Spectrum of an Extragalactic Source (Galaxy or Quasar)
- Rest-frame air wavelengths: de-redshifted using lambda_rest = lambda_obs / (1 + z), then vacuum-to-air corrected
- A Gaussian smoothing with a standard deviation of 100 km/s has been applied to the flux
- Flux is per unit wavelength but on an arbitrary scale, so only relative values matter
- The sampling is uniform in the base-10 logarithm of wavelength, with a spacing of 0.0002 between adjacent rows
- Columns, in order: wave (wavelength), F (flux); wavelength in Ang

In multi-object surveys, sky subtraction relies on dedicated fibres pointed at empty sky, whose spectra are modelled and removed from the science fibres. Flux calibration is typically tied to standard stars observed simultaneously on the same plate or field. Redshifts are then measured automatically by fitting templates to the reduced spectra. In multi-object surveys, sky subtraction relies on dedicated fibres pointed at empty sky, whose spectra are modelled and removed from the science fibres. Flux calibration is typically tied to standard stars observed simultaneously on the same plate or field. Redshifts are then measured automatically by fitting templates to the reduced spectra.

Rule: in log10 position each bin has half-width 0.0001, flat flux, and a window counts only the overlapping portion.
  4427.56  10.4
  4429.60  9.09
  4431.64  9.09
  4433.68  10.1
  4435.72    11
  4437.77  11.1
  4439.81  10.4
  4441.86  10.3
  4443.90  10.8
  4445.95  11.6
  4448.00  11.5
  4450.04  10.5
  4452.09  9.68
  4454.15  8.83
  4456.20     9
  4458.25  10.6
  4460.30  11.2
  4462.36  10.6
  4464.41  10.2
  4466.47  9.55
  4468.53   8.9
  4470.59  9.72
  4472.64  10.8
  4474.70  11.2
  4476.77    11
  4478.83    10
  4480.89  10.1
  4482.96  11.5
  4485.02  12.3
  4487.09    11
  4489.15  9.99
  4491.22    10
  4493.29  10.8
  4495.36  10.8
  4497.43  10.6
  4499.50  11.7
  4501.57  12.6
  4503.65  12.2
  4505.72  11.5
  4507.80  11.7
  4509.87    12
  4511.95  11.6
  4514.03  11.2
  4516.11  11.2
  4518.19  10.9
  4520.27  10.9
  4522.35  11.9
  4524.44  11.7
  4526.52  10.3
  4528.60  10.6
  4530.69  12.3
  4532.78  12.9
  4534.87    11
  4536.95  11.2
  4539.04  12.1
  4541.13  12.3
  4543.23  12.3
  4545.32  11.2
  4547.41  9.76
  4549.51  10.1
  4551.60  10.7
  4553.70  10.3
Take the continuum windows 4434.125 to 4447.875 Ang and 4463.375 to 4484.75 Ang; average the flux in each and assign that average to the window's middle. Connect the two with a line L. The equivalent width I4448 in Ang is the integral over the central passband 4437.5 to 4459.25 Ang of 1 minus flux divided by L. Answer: 0.8 Ang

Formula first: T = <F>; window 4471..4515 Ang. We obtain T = 11.2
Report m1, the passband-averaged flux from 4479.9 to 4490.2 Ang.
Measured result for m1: 11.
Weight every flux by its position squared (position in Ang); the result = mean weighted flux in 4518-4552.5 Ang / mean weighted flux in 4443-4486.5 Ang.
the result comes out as 1.12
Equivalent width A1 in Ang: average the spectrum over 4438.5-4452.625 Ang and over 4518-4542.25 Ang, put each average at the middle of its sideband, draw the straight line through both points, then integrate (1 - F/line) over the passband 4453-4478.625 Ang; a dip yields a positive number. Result 1.9 Ang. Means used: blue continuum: 10.7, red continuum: 11.5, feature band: 10.1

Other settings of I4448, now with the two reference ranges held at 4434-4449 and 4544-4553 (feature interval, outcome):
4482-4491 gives -0.3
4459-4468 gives 0.4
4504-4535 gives -2.5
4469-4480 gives 0.3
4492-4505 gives -0.9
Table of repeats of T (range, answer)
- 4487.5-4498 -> 10.5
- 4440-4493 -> 10.4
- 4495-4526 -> 11.5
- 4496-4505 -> 11.7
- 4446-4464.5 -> 10.3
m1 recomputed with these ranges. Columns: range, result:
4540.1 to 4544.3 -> 12.3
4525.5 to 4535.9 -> 11.4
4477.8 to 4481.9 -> 10.1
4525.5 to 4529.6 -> 10.5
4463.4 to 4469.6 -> 9.54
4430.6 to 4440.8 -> 10.3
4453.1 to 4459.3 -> 9.48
